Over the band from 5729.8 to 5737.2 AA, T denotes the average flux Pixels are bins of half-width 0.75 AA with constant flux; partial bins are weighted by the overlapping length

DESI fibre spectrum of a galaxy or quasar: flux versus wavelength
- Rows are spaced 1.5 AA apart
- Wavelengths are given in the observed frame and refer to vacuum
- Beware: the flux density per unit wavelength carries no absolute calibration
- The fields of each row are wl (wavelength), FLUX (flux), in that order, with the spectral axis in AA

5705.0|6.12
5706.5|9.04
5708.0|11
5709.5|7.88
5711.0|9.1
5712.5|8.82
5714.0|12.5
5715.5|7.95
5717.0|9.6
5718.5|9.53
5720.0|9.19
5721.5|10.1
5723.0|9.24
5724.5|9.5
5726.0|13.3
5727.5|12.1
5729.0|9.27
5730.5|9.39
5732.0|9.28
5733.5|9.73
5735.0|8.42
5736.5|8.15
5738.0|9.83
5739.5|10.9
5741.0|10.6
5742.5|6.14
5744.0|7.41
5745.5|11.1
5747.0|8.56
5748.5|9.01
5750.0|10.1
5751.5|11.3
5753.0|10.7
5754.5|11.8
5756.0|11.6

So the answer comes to 9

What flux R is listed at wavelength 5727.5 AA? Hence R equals 12.1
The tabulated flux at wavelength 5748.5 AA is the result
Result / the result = 9.01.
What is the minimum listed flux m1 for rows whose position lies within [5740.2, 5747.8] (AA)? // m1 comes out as 6.14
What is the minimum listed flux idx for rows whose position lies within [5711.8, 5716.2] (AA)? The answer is 7.95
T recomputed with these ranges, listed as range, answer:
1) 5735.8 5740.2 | 9.63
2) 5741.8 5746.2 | 8.21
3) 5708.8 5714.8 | 9.58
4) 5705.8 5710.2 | 9.33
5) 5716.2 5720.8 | 9.43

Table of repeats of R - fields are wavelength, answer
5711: 9.1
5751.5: 11.3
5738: 9.83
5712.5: 8.82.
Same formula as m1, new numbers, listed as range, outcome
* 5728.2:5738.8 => 8.15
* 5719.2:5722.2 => 9.19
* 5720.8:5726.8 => 9.24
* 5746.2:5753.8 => 8.56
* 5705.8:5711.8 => 7.88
